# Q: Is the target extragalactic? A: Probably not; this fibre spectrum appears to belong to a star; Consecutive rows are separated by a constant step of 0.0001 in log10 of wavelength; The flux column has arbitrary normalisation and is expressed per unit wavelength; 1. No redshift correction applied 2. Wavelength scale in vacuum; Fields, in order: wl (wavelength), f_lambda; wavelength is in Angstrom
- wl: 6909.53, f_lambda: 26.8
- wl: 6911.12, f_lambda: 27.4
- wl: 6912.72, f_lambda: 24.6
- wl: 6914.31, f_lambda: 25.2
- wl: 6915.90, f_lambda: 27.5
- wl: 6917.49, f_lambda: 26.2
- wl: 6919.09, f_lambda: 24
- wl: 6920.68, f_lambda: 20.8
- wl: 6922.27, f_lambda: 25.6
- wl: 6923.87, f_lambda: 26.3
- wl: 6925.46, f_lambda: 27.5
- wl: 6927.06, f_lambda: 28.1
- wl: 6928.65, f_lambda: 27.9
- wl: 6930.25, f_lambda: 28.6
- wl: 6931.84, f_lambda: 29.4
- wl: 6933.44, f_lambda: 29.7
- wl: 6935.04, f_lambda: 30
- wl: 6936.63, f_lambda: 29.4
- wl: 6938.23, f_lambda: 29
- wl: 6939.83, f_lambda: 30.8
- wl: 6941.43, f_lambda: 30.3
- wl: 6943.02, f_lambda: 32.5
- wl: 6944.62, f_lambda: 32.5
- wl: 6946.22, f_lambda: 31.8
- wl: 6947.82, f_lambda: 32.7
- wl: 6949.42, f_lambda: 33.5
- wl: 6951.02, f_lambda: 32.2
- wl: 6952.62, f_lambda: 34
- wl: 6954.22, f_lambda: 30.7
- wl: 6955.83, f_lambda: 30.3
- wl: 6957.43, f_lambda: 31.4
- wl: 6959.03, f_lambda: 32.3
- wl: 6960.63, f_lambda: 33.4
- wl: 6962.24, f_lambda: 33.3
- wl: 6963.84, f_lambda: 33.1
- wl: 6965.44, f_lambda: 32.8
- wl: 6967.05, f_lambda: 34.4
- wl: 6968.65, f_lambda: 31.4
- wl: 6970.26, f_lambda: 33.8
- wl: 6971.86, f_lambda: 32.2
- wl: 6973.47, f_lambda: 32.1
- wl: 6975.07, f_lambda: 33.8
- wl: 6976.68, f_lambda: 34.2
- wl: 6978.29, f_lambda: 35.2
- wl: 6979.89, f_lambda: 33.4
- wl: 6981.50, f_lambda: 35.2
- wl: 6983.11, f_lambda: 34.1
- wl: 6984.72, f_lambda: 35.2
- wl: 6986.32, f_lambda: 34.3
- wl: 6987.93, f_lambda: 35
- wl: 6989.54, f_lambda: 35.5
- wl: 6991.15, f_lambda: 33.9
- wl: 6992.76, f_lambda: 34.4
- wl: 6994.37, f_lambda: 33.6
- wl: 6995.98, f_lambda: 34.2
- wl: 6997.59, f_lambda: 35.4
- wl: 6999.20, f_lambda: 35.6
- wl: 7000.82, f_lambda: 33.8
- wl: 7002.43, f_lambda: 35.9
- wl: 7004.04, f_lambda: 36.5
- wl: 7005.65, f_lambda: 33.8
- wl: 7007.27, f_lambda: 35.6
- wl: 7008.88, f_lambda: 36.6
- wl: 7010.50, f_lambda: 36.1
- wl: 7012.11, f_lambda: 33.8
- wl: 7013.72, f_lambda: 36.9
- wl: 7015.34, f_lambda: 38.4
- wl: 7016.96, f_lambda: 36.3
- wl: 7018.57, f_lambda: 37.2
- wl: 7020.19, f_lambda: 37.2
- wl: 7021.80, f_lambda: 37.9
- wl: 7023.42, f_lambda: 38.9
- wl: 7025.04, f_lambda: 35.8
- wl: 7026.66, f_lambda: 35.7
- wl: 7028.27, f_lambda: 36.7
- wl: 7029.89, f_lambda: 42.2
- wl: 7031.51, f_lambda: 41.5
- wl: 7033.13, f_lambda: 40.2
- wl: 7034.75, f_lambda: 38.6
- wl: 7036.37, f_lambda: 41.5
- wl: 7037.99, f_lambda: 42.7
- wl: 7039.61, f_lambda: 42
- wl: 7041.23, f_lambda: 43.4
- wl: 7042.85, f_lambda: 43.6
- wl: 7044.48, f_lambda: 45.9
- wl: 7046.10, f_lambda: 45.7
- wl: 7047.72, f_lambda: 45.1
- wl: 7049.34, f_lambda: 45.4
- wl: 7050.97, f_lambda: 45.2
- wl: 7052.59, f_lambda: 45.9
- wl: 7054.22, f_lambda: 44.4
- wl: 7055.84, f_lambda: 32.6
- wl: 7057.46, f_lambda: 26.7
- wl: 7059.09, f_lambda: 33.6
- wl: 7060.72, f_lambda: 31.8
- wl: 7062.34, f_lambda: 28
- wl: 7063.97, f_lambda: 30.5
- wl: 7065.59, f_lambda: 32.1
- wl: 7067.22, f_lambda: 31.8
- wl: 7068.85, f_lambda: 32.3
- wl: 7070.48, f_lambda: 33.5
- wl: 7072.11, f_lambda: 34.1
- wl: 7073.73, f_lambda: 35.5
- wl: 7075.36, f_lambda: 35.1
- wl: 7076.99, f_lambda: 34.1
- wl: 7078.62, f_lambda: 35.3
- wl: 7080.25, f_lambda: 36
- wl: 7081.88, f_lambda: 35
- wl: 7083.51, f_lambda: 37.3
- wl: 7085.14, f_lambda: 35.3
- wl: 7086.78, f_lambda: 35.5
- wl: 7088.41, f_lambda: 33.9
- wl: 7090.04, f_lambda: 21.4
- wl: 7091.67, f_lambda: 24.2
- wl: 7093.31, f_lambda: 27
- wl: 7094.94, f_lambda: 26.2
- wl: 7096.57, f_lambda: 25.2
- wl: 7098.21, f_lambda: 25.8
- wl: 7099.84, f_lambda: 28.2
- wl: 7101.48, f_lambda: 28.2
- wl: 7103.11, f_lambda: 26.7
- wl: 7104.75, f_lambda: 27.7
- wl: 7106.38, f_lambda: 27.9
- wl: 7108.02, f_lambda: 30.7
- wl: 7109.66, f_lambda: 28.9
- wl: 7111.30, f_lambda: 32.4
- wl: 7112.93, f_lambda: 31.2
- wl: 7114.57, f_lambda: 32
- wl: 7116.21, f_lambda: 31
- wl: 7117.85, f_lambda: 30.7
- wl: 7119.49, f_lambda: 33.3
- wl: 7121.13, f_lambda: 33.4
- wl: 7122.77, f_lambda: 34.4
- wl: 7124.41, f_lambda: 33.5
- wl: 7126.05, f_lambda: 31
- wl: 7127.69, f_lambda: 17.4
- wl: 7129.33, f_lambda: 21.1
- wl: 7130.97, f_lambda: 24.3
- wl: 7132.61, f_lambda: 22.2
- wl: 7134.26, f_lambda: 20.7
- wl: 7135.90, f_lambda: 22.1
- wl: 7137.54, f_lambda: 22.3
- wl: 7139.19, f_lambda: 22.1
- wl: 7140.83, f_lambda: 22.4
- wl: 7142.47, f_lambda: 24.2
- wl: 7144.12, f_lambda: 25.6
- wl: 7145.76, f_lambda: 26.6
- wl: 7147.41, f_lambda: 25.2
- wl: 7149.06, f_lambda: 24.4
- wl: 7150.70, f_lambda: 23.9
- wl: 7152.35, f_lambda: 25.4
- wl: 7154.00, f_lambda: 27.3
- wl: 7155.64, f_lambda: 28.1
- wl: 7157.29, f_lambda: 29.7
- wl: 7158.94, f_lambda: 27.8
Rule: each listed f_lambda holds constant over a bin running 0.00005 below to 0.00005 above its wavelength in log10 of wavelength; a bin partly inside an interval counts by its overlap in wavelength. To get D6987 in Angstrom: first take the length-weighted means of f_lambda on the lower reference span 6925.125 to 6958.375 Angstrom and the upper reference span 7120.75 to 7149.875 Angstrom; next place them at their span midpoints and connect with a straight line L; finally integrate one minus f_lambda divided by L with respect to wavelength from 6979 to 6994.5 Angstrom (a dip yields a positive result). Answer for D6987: -2.73 Angstrom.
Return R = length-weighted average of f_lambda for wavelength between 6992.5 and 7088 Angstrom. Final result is 37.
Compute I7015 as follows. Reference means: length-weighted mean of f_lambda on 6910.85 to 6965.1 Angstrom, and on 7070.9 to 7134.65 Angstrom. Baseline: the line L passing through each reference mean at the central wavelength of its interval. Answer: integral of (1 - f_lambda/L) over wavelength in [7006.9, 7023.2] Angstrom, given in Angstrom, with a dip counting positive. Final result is -3.84 Angstrom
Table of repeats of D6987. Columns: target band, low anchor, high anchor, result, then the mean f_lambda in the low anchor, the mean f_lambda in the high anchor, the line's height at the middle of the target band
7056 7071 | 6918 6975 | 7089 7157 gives -1.67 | 30.5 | 26.8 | 28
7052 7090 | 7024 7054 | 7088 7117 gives 0.98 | 42.1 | 28.2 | 35.1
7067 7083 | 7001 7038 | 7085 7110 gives -1.90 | 37.5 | 28.1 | 30.8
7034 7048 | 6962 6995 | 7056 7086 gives -4.06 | 33.9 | 33.2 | 33.4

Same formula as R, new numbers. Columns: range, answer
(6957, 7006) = 34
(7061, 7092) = 32.8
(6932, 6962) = 31.5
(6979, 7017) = 35.1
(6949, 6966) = 32.4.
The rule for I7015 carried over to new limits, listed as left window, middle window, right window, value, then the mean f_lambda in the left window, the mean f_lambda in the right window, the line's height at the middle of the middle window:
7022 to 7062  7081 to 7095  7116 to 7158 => 1.0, 40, 26.2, 33.3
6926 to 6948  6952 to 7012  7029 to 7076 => -1.2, 30.1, 38.3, 33.3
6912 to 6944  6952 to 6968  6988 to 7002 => -0.8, 27.7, 34.6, 31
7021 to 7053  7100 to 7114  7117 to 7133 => 0.8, 41.6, 28.3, 31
